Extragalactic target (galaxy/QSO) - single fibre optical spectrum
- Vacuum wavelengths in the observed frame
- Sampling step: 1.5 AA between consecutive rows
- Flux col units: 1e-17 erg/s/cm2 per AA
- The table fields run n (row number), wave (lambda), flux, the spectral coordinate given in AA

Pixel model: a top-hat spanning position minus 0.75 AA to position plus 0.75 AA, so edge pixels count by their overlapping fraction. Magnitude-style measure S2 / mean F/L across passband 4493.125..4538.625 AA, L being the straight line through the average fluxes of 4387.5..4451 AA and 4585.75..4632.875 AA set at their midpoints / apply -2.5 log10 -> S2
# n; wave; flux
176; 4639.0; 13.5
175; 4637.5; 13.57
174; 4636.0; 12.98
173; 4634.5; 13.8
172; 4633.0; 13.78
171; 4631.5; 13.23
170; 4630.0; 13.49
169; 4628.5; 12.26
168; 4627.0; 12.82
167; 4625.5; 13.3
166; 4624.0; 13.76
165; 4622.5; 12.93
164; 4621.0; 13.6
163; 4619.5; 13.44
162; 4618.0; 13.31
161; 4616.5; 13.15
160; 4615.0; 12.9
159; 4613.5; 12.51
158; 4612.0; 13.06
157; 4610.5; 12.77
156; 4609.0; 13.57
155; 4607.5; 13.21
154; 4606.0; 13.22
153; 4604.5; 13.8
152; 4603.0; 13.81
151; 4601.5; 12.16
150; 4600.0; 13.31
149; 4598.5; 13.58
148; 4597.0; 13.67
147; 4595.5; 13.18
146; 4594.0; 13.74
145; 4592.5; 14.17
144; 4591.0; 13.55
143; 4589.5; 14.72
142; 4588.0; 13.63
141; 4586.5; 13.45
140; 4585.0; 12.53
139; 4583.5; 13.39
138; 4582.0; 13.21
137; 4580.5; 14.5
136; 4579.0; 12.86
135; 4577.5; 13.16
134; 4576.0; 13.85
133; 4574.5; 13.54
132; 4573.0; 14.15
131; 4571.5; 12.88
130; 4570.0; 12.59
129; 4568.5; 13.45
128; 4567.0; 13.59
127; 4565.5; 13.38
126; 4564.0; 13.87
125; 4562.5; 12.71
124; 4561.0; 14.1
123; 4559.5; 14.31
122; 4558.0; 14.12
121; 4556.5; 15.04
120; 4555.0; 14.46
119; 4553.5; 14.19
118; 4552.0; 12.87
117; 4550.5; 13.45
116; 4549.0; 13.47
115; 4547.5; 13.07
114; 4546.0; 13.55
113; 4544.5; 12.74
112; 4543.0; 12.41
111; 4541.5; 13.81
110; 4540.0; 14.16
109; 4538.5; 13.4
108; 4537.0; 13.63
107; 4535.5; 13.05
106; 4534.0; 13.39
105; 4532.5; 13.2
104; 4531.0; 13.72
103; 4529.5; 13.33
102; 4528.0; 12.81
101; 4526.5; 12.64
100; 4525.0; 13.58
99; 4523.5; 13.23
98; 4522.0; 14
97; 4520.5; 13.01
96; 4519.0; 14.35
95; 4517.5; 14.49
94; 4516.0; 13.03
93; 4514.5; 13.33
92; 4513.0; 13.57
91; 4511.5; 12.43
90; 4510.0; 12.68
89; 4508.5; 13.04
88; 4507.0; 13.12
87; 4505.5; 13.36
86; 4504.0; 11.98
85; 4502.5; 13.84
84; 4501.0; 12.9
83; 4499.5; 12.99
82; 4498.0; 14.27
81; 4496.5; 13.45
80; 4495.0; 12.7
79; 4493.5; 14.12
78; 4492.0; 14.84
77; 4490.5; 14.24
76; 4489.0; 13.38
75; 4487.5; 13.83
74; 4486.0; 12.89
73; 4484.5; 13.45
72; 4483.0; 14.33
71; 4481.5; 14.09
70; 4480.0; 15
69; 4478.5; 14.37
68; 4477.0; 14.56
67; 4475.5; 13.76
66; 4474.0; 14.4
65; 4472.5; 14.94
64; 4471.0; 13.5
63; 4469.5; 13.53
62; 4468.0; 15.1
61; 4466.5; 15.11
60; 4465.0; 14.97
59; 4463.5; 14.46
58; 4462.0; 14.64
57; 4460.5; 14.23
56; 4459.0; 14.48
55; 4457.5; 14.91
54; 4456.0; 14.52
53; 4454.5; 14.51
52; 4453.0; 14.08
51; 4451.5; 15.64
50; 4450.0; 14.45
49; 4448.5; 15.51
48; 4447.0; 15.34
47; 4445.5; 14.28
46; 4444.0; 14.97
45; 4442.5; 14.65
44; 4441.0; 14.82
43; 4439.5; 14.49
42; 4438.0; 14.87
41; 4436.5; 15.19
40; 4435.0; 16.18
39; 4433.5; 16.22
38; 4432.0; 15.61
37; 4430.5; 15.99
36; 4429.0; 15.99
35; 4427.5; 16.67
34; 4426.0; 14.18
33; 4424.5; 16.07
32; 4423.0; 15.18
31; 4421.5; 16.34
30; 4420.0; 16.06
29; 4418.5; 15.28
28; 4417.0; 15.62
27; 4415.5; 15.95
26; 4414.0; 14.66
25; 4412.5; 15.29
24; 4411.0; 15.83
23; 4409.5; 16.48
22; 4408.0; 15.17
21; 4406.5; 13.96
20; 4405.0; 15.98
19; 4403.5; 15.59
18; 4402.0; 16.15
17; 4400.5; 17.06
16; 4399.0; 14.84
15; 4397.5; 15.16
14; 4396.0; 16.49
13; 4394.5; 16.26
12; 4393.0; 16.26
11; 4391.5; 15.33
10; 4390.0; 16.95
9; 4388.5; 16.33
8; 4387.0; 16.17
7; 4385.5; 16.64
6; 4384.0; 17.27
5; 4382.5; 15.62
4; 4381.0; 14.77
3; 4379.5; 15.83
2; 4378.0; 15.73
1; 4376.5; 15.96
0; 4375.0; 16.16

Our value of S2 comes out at 0.09 mag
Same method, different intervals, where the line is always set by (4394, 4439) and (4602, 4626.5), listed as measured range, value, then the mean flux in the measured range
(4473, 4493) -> 0.057 mag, 14.1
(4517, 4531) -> 0.068 mag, 13.5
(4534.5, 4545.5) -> 0.066 mag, 13.3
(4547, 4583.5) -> 0.019 mag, 13.6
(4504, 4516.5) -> 0.120 mag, 13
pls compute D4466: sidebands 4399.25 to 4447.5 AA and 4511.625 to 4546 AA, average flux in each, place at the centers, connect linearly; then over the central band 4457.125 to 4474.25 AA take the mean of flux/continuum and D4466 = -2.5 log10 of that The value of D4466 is 0.010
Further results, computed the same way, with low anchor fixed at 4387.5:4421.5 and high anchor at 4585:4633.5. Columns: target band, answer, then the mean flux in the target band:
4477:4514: 0.09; 13.6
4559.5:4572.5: 0.04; 13.4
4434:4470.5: 0.03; 14.8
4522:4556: 0.06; 13.4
